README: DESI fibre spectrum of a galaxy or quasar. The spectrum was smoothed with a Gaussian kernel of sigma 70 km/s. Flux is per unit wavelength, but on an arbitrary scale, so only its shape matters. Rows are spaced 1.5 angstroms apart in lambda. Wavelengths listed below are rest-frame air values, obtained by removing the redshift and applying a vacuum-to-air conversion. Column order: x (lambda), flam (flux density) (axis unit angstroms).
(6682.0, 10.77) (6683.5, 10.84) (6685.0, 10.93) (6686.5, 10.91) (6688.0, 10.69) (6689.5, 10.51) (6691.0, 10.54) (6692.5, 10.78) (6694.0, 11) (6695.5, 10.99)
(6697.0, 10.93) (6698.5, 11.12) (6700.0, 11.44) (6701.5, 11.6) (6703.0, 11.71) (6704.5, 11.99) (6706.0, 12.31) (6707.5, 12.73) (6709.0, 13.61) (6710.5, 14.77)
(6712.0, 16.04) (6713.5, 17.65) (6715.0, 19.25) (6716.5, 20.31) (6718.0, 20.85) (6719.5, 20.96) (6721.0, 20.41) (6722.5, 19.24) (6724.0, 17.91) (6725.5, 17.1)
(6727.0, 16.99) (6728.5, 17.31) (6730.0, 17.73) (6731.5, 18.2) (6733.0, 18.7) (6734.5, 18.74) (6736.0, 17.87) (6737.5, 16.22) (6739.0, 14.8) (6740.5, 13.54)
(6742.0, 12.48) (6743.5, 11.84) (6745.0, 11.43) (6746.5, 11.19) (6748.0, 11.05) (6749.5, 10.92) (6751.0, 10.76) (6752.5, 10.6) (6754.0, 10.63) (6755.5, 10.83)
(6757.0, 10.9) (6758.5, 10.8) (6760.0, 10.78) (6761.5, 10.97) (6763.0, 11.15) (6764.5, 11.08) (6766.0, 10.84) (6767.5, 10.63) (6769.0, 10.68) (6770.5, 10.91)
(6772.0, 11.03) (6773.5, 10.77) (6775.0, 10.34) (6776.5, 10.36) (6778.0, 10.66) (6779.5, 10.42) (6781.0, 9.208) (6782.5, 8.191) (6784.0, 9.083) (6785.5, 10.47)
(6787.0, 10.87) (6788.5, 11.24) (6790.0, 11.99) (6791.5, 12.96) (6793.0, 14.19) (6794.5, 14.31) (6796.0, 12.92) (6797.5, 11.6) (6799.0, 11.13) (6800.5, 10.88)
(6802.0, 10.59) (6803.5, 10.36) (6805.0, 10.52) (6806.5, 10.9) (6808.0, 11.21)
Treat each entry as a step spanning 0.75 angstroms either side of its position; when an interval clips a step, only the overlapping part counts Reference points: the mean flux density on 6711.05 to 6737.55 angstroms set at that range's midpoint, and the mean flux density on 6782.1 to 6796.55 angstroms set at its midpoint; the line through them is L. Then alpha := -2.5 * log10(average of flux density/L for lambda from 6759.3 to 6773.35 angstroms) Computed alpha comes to 0.28 mag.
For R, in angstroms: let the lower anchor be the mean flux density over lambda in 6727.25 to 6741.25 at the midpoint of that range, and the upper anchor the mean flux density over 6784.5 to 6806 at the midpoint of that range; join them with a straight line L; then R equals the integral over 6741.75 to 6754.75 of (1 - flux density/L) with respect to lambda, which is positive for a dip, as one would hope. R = 3.8 angstroms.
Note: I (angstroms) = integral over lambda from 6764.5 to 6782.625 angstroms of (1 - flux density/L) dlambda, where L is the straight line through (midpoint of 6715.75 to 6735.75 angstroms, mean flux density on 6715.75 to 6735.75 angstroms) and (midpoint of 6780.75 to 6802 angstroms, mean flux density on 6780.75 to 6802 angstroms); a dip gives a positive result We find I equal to 4.00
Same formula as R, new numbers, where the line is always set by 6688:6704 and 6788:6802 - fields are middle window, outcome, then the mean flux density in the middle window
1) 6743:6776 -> 2.6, 10.9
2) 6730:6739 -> -4.8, 17.7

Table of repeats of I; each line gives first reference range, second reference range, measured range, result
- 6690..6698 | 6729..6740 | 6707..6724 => -4.15 angstroms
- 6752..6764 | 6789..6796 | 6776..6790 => 2.70 angstroms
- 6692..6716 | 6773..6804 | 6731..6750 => -3.30 angstroms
